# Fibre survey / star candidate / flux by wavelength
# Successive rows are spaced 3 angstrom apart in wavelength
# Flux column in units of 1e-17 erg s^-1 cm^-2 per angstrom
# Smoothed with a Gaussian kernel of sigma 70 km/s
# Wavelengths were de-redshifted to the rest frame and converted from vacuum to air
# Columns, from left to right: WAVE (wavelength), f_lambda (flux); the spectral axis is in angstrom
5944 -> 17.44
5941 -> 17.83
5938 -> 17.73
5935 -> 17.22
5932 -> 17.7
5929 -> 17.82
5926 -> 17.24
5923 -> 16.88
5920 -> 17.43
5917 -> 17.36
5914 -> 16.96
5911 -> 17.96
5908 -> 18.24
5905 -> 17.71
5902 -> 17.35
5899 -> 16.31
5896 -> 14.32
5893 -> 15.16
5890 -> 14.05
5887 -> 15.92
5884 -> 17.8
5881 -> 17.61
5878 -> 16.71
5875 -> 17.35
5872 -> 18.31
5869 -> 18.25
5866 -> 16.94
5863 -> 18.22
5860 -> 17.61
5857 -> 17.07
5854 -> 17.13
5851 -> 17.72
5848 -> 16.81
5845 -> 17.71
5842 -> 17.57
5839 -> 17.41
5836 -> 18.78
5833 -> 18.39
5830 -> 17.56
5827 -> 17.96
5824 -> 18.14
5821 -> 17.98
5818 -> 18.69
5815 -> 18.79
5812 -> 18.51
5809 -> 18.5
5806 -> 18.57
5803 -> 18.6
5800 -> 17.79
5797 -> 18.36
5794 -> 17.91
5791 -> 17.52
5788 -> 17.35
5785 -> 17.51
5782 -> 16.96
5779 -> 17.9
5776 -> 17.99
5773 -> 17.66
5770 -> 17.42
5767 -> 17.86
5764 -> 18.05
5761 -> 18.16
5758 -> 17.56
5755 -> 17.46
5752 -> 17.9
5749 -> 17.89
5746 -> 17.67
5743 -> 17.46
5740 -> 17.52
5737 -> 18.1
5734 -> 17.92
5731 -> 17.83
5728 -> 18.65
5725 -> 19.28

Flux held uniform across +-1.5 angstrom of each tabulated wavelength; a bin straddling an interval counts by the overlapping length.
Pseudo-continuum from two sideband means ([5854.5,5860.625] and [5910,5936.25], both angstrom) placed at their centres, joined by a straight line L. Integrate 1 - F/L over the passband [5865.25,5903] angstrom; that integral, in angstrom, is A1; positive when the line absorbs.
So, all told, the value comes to 1.5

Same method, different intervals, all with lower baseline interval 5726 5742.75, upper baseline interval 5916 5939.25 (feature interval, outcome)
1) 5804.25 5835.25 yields -1.01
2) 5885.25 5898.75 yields 1.91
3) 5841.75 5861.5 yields 0.32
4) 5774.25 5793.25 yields 0.32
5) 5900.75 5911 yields -0.19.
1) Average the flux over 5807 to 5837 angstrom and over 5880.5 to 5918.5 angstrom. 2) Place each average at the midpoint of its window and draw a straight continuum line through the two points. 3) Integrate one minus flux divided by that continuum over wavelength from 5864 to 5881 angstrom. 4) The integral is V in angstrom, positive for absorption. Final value -0.3 angstrom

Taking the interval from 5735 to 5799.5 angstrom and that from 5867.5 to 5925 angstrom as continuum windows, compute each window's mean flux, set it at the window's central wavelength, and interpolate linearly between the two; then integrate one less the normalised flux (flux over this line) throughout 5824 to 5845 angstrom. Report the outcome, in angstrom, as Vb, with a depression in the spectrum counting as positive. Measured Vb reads -0.8 angstrom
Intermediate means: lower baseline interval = 17.7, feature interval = 17.9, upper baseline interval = 16.9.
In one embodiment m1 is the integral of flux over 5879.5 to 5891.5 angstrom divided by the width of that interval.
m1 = 16.3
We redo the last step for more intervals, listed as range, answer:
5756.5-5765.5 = 17.9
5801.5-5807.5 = 18.6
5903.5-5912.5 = 18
